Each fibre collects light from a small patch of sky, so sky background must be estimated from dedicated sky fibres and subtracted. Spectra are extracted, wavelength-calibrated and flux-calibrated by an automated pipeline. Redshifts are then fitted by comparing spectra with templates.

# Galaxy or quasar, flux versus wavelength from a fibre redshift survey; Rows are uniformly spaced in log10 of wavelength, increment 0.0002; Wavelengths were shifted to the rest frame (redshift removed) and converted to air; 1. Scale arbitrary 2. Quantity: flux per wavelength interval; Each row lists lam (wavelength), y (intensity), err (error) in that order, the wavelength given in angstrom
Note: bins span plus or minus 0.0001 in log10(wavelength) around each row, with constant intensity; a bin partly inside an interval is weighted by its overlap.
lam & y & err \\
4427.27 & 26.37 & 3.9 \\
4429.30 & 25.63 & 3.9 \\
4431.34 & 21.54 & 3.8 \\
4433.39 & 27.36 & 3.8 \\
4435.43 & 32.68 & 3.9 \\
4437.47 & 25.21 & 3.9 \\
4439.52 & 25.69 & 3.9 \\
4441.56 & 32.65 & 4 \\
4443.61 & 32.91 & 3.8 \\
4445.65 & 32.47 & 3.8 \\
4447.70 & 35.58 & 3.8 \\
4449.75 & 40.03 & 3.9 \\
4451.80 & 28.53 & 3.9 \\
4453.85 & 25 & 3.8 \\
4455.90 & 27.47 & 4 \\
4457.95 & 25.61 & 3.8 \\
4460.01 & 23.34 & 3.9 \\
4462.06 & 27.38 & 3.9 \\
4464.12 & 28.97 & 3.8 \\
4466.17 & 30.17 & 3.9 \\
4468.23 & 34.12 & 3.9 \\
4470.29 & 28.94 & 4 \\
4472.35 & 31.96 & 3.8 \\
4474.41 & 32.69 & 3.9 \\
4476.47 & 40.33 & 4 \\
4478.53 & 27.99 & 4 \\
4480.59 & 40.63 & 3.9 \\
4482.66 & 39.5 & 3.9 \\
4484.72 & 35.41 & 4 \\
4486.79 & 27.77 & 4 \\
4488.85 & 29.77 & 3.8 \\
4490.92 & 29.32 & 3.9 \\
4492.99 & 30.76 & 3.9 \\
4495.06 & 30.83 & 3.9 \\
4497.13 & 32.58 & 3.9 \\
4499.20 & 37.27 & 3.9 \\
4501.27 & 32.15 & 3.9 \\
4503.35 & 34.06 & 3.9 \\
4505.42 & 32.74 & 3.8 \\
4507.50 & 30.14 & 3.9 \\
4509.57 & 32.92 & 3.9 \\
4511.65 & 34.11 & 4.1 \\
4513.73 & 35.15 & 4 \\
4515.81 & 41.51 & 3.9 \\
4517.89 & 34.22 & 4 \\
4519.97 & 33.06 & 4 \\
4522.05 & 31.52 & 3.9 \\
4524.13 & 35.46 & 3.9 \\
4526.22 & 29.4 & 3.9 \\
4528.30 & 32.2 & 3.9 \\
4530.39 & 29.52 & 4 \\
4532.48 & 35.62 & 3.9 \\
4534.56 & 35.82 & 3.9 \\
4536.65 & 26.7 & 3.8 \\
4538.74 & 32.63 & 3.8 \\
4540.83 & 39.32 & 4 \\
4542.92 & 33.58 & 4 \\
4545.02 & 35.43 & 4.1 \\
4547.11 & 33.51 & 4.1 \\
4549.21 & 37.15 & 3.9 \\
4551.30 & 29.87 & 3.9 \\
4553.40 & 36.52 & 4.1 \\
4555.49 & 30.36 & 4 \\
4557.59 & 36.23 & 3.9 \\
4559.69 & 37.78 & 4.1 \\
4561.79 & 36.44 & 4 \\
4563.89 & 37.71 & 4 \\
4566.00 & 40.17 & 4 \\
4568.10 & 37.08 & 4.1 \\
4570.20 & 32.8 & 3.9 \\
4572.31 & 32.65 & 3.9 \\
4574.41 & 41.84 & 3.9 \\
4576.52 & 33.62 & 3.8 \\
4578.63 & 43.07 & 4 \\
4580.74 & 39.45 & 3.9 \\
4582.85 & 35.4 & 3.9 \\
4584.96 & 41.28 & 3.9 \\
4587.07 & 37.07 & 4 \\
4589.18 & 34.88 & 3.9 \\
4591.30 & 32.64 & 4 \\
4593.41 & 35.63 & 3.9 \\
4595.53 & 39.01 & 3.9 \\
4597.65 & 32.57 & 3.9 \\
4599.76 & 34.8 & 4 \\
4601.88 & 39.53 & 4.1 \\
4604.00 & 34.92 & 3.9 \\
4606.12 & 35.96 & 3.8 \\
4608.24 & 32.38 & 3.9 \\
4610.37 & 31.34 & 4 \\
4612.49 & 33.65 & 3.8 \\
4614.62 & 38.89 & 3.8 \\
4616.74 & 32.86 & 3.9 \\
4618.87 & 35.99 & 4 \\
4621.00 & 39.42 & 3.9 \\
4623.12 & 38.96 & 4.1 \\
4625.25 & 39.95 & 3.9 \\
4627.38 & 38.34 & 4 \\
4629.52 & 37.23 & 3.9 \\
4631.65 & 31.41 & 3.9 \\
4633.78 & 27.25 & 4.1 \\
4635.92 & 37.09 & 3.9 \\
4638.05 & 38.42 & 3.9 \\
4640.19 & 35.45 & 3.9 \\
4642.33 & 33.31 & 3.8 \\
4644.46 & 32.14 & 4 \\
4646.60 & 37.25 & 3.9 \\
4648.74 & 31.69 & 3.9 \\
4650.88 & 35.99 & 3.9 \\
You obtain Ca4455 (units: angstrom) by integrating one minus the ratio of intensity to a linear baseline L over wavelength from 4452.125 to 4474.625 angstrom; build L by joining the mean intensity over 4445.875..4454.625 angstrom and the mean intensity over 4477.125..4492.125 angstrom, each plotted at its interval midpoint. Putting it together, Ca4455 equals 2.87 angstrom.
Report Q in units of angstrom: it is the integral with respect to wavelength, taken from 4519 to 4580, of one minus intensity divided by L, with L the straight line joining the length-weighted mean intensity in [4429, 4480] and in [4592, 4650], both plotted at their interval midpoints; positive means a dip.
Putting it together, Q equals -3.1 angstrom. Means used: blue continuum 29.9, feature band 34.8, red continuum 35.4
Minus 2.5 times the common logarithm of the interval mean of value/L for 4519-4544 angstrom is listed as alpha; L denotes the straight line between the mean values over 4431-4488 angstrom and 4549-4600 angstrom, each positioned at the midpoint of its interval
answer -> 0.04 mag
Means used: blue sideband 30.9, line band 32.9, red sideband 36.3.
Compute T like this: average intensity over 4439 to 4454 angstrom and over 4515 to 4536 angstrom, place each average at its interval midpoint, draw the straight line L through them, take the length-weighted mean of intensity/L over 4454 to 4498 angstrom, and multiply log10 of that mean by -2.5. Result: 0.06 mag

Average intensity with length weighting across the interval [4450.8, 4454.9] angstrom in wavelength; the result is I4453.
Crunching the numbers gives 26.8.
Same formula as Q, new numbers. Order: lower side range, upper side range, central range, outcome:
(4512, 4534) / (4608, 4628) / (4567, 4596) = -1.2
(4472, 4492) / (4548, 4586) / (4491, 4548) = 2.6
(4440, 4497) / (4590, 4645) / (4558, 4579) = -1.9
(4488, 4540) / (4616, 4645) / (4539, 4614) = -3.3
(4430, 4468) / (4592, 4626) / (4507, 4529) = -1.1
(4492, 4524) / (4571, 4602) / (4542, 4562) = 0.4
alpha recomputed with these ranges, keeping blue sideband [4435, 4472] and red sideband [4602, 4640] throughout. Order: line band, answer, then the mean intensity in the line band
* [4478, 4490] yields -0.096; 33.7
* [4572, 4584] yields -0.117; 38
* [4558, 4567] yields -0.130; 37.9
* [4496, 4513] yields -0.056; 33.3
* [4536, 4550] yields -0.041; 34.2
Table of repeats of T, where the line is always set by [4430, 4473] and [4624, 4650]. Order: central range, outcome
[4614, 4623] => -0.08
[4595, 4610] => -0.04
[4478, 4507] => -0.08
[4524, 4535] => -0.03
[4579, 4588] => -0.16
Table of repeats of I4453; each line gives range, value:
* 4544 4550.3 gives 35.3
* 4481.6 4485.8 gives 37.3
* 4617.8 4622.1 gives 37.7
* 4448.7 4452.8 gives 34.3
